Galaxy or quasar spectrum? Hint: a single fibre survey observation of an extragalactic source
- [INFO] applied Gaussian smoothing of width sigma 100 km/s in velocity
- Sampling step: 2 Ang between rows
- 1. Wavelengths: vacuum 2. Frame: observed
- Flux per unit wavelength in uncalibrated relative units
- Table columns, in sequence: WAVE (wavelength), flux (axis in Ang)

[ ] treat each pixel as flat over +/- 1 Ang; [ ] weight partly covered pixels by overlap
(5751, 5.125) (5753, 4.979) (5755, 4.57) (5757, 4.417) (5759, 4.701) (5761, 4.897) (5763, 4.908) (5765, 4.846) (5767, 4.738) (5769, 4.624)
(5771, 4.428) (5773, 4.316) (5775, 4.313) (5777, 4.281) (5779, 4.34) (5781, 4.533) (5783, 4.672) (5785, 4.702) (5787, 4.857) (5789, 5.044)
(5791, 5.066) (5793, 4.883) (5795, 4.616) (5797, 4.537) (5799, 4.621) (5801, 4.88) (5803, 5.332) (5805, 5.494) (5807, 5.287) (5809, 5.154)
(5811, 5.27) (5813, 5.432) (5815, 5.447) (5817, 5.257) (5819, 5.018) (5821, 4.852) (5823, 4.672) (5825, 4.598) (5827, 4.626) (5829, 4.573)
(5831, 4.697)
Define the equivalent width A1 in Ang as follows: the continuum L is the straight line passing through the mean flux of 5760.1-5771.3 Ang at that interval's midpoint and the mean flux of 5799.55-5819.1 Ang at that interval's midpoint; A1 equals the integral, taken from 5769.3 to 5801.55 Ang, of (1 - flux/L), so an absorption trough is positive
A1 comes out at 2.31 Ang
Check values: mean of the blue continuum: 4.76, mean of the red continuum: 5.25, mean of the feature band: 4.63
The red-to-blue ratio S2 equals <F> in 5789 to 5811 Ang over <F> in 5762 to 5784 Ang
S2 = 1.10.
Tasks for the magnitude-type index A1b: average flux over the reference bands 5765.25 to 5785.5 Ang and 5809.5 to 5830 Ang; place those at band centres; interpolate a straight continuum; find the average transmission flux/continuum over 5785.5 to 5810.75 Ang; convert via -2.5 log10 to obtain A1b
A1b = -0.05 mag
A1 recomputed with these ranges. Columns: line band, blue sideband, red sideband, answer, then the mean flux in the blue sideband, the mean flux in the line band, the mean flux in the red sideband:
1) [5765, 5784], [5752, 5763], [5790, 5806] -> 1.3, 4.73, 4.49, 4.93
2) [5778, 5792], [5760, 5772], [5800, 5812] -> 0.7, 4.74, 4.74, 5.24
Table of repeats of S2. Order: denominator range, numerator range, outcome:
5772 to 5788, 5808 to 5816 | 1.18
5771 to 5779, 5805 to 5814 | 1.23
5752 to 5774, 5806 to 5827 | 1.09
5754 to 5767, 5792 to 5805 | 1.03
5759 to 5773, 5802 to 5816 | 1.14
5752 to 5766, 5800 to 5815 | 1.11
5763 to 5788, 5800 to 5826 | 1.12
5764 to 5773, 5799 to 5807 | 1.12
